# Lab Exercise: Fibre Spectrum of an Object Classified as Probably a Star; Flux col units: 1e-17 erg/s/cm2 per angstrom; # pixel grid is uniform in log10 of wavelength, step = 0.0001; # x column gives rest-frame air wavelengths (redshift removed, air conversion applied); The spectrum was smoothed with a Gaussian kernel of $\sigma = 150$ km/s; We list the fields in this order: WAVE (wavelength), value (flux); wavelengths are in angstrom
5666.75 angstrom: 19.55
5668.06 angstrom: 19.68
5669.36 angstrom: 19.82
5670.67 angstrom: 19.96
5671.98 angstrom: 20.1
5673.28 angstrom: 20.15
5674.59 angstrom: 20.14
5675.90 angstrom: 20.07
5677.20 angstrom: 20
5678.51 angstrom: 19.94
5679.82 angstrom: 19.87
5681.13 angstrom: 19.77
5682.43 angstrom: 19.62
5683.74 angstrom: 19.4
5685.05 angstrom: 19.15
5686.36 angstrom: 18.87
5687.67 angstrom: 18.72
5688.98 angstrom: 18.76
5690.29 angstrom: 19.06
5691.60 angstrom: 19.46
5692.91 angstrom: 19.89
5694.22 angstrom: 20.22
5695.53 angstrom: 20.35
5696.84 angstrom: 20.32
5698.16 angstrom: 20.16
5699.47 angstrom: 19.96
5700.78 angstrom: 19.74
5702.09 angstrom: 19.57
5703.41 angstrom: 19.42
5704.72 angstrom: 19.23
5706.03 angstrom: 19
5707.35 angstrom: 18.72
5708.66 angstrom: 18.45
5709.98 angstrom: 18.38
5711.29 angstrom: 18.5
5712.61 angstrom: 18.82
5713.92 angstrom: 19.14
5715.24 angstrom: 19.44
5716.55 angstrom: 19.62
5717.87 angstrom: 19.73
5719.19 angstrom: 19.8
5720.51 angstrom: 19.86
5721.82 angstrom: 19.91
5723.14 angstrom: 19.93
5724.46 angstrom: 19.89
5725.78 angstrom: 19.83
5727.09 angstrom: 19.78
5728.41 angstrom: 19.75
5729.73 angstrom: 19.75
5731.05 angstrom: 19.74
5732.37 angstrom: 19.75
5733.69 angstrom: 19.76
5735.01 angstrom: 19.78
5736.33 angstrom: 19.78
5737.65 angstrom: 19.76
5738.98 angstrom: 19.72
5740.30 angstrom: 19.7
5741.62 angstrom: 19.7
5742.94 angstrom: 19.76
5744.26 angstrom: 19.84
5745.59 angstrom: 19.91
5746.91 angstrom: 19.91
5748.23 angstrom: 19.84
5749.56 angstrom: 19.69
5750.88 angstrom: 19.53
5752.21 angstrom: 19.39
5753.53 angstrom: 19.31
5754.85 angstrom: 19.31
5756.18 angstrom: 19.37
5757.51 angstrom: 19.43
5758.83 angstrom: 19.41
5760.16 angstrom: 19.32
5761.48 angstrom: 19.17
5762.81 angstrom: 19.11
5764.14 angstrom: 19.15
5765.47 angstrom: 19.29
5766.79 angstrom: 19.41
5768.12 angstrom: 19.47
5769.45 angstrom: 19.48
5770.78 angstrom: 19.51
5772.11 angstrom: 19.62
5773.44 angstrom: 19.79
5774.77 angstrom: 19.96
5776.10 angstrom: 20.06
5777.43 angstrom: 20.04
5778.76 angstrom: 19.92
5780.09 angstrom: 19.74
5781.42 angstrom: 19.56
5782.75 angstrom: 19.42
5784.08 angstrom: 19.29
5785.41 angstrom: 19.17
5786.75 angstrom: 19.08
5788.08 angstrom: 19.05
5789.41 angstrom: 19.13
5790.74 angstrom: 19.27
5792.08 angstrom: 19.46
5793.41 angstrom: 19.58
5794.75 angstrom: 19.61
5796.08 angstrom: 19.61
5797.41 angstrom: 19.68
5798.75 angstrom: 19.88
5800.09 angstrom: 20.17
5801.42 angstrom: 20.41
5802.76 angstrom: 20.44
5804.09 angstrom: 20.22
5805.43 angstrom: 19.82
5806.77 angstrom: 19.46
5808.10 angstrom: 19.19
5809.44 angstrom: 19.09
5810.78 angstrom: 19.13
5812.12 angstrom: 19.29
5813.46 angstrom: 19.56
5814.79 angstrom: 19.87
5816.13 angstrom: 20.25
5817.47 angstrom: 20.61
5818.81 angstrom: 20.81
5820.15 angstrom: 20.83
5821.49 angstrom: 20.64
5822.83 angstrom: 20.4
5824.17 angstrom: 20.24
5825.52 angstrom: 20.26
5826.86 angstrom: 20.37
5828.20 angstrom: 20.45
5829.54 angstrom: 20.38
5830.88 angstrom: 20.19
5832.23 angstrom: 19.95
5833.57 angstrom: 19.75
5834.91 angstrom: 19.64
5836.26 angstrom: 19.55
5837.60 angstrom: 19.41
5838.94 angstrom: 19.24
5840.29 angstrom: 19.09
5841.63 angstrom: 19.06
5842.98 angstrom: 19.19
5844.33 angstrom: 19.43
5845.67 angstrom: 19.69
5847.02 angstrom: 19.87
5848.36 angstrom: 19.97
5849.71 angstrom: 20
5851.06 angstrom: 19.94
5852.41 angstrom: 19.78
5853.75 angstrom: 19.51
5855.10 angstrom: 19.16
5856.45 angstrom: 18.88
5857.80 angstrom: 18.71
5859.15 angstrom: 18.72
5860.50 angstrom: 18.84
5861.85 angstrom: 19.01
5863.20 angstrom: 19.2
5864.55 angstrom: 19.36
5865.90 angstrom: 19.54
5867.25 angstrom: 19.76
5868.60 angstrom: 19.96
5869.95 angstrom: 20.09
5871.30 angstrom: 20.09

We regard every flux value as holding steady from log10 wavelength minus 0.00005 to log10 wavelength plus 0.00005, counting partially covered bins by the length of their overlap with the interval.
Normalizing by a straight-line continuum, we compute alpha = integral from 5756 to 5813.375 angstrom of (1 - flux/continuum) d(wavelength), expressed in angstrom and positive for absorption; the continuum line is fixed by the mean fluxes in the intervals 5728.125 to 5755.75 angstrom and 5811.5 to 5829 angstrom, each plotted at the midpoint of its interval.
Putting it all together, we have 1.4 angstrom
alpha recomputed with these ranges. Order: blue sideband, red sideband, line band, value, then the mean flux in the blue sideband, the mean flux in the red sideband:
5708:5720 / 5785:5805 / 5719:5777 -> -0.9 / 19.1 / 19.7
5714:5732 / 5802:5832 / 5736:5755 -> 0.1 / 19.8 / 20.1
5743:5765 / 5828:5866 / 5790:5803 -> -0.2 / 19.5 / 19.5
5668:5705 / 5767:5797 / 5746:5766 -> 0.2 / 19.7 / 19.5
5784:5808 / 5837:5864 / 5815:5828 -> -0.7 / 19.6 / 19.3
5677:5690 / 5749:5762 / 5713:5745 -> -0.6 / 19.4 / 19.4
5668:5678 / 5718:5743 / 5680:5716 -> 1.0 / 20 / 19.8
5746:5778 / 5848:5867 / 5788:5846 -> -1.2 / 19.5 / 19.3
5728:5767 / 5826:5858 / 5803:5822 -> -0.3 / 19.6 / 19.7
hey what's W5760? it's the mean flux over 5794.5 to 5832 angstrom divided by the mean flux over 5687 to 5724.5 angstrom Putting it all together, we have 1.03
